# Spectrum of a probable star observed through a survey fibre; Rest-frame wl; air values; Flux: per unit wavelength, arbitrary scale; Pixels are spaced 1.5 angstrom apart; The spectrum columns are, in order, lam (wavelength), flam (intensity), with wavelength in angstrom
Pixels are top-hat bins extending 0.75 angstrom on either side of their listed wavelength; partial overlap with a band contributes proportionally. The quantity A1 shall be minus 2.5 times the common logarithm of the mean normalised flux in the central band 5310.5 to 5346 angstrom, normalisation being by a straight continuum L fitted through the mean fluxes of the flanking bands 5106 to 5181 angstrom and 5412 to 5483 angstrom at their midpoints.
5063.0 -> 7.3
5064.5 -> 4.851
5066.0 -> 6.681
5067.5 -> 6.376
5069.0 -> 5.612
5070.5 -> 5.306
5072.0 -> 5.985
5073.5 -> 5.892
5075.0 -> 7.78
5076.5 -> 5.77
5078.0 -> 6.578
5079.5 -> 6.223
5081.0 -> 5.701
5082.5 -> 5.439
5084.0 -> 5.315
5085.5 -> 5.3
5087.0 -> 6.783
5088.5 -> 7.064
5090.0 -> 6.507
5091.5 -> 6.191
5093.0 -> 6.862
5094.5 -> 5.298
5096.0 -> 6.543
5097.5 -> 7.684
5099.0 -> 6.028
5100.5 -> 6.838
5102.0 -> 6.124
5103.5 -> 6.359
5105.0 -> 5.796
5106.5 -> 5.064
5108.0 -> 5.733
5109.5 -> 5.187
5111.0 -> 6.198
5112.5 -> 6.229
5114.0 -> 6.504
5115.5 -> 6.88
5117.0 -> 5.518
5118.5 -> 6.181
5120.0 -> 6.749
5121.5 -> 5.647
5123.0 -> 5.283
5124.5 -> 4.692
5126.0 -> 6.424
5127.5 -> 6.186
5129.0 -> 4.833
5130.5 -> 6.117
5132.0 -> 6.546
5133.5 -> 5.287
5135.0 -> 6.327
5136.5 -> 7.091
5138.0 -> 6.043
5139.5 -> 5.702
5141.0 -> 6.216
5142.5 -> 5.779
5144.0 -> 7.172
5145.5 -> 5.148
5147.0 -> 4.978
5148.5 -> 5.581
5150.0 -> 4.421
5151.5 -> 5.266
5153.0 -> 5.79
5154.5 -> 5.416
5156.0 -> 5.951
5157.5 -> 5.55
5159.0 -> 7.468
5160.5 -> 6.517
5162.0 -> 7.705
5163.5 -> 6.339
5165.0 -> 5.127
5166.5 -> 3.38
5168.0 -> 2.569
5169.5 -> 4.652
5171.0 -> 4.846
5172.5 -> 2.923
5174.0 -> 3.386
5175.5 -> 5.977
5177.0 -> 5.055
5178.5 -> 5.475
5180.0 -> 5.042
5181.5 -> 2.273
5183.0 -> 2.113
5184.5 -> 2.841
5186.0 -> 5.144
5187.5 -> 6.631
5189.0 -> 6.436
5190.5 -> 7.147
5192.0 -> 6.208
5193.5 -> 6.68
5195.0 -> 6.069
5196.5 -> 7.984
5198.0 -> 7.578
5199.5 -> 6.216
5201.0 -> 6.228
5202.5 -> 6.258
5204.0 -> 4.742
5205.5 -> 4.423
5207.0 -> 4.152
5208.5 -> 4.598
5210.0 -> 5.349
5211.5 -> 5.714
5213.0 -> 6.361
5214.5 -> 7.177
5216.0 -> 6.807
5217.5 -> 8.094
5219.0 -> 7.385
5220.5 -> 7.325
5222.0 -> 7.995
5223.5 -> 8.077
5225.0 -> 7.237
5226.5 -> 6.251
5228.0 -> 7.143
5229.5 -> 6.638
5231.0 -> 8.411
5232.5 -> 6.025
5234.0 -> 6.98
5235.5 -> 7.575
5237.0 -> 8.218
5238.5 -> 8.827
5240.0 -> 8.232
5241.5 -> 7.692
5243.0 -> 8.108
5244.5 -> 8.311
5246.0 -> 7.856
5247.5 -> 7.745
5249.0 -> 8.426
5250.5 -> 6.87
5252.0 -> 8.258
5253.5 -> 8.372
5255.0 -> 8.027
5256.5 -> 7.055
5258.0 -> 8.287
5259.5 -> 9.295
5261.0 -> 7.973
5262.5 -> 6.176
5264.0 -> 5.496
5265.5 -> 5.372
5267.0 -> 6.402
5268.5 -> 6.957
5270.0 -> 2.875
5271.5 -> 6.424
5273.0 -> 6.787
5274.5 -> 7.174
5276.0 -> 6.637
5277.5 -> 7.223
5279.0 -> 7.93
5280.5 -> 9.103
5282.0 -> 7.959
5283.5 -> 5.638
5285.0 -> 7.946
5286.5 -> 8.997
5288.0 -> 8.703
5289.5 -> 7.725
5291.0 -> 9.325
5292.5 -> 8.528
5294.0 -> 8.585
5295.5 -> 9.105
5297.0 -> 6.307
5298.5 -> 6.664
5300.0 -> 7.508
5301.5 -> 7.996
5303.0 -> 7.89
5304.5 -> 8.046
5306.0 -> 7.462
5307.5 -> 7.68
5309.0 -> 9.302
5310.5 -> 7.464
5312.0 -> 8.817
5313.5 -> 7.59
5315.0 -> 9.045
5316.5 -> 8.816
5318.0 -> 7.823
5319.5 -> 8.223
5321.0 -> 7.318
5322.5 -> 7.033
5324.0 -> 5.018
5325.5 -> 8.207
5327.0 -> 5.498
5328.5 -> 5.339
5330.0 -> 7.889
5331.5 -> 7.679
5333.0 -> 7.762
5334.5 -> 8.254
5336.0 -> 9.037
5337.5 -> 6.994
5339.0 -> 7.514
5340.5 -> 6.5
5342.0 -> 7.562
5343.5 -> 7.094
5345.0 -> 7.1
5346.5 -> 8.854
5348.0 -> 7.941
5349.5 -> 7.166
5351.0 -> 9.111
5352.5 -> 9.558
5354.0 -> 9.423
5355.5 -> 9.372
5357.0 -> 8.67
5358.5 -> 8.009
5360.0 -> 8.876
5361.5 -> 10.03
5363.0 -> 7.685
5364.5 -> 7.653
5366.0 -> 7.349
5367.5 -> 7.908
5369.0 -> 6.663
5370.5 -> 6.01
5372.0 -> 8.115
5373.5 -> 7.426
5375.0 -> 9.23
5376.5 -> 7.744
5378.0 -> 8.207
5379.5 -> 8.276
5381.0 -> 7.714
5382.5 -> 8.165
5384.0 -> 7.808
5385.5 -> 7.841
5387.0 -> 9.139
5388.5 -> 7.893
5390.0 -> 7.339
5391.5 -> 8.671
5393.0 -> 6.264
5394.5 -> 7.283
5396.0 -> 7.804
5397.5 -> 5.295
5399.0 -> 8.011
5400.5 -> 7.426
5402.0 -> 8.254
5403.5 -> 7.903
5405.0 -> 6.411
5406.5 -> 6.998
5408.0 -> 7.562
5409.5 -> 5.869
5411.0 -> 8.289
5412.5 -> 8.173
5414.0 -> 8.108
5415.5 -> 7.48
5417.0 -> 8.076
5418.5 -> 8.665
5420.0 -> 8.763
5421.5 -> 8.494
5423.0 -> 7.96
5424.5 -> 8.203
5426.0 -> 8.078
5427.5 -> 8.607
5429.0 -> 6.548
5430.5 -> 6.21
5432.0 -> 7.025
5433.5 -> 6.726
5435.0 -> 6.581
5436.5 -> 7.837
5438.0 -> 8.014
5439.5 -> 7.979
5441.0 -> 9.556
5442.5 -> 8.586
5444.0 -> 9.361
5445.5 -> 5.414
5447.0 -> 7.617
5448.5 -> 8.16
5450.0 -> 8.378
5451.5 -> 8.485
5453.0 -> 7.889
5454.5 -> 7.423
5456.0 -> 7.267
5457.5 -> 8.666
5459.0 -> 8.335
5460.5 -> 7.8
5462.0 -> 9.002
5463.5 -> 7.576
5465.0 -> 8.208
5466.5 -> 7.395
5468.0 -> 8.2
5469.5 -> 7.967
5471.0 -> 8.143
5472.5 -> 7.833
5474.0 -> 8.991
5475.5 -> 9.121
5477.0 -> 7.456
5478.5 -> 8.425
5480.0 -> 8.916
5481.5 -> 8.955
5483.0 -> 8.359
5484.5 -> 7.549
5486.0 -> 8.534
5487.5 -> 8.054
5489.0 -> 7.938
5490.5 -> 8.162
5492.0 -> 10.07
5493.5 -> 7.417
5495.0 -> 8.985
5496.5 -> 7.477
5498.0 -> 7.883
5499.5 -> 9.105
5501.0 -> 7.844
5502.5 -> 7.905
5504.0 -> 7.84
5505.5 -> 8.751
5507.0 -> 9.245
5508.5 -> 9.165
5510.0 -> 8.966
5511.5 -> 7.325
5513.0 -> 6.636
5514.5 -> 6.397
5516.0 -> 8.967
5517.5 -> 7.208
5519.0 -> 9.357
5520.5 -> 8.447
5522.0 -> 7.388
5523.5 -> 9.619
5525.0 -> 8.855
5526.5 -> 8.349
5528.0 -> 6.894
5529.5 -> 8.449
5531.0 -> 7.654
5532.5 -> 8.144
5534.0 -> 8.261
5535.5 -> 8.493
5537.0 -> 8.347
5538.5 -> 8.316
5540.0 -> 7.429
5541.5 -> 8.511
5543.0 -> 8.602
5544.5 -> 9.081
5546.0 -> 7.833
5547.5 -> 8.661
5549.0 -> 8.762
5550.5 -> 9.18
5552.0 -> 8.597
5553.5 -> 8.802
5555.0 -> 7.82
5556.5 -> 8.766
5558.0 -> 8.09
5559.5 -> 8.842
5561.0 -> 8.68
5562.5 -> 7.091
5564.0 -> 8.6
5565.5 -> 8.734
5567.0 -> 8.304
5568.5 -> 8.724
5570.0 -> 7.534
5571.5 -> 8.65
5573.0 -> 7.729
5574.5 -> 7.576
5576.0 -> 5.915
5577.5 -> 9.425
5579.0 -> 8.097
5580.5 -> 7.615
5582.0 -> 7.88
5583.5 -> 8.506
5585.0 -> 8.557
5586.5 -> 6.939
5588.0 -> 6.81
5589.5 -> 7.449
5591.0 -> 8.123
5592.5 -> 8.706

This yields -0.06 mag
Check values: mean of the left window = 5.59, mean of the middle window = 7.49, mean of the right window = 8.02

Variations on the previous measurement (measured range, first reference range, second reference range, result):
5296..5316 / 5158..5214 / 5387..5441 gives -0.20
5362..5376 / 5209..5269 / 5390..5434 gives -0.01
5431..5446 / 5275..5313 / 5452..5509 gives 0.06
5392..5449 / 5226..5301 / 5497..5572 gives 0.05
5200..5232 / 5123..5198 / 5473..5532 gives -0.09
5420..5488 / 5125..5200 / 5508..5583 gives -0.06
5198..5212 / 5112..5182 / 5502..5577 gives 0.10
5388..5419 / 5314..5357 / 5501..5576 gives 0.06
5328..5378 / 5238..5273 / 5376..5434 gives -0.05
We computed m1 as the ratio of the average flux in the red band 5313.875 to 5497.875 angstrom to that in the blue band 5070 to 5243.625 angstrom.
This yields 1.31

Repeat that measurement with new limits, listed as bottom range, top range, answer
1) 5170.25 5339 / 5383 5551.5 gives 1.15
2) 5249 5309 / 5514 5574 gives 1.11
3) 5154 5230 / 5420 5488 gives 1.39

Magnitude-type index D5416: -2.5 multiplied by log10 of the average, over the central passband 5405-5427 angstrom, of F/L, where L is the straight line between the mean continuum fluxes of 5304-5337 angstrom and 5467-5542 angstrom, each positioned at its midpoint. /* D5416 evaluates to 0.015 mag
